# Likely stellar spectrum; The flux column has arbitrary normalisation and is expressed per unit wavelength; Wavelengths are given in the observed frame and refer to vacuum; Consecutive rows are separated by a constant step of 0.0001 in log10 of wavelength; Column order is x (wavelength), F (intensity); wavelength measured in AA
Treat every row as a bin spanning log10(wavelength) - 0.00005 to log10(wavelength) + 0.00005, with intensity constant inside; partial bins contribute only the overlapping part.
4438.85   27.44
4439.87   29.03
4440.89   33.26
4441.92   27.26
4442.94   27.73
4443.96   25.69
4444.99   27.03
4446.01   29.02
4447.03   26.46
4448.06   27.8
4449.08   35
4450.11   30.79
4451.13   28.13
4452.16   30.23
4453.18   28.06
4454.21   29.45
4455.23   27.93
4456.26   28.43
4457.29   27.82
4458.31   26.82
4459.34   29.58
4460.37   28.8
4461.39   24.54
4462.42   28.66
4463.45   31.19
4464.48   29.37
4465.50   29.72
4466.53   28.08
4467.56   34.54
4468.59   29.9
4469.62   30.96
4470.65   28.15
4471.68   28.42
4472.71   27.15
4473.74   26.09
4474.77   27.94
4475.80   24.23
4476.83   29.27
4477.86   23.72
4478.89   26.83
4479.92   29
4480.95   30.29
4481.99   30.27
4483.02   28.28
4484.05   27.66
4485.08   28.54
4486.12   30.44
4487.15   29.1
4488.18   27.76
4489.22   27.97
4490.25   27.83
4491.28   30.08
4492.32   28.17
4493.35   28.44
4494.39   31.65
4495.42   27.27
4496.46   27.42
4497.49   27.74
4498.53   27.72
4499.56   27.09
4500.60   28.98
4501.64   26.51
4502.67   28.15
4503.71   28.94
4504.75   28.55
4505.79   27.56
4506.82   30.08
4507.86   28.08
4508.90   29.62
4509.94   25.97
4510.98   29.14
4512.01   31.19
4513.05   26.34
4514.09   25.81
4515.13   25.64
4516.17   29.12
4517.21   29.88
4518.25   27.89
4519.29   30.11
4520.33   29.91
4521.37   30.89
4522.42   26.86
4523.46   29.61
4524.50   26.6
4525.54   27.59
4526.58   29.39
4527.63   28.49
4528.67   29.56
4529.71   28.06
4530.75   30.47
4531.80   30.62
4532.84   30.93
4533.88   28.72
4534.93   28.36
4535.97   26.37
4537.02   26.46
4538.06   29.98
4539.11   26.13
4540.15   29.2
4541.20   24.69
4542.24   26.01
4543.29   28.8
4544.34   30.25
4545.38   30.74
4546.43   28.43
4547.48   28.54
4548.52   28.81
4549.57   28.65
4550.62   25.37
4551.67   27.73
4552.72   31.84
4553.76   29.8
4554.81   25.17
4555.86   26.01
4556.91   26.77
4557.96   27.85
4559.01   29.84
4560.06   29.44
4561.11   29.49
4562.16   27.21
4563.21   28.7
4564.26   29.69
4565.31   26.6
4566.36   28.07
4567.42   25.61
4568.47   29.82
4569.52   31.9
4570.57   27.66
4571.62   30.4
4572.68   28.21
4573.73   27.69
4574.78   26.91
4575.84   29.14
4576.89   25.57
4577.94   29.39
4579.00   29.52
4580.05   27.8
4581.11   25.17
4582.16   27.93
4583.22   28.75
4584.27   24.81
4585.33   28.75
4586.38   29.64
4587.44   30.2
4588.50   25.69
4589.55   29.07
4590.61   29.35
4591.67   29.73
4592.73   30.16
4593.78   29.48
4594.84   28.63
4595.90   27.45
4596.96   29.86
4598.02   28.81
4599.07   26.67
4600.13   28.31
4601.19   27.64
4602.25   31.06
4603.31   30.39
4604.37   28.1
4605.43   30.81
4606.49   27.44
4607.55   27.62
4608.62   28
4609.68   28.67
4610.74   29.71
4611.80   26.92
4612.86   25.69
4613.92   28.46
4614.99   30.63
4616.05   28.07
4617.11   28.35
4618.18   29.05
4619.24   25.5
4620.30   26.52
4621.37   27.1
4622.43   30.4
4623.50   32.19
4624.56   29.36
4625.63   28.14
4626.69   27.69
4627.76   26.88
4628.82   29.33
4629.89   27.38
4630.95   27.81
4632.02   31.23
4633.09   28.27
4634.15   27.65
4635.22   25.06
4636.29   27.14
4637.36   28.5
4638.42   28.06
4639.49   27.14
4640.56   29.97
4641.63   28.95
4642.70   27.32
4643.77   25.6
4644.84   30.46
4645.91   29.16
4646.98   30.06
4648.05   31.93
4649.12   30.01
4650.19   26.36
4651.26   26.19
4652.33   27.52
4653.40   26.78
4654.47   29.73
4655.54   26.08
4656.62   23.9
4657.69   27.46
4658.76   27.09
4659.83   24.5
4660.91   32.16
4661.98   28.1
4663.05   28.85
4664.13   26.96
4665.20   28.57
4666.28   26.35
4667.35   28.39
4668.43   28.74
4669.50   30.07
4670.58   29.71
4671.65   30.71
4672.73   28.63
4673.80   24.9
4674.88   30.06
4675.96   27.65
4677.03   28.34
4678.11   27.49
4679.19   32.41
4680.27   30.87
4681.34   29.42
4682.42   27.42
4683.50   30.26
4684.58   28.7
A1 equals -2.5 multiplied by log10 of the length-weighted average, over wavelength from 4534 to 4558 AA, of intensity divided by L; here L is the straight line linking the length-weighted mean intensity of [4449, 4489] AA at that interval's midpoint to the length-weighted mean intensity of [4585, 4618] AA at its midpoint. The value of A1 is 0.03 mag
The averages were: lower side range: 28.7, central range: 27.9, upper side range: 28.7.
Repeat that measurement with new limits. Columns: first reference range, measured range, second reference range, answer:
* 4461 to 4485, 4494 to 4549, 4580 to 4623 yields 0.00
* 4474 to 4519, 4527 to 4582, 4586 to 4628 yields 0.00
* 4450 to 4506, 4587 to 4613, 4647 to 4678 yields -0.02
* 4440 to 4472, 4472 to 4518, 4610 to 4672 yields 0.03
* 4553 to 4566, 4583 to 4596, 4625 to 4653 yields -0.02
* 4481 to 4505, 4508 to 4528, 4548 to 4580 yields 0.00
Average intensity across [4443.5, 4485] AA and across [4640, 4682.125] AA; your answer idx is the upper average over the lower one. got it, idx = 0.99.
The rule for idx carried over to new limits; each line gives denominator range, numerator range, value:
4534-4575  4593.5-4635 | 1.01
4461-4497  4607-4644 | 0.99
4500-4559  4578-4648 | 1.00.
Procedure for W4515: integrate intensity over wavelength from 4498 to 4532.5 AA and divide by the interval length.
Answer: 28.5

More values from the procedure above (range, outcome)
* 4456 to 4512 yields 28.4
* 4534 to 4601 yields 28.2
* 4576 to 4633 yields 28.4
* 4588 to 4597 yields 28.8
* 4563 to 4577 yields 28.4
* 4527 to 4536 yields 29.2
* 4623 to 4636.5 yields 28.3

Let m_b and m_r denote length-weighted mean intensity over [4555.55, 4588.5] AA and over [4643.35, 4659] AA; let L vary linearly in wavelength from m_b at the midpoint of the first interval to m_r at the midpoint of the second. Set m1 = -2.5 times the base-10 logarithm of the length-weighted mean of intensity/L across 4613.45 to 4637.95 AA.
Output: -0.01 mag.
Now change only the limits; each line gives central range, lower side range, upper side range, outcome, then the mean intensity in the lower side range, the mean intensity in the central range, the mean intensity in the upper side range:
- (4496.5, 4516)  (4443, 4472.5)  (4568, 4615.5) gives 0.03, 28.9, 28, 28.5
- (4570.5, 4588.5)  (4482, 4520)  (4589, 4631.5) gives 0.02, 28.4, 28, 28.6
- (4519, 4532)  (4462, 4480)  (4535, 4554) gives -0.03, 28.5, 29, 28.2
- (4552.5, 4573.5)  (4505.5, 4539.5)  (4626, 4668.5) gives 0.00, 28.5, 28.5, 28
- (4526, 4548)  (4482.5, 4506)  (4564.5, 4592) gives -0.01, 28.4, 28.6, 28.2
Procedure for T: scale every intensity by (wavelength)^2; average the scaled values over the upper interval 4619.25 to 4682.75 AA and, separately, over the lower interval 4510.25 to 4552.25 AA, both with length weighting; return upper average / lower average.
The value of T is 1.0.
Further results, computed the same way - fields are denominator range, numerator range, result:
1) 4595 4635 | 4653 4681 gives 1.02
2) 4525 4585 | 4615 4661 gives 1.03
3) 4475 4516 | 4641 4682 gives 1.08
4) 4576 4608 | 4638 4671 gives 1.01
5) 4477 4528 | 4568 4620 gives 1.04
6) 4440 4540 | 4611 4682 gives 1.06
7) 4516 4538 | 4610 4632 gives 1.02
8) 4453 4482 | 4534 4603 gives 1.04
